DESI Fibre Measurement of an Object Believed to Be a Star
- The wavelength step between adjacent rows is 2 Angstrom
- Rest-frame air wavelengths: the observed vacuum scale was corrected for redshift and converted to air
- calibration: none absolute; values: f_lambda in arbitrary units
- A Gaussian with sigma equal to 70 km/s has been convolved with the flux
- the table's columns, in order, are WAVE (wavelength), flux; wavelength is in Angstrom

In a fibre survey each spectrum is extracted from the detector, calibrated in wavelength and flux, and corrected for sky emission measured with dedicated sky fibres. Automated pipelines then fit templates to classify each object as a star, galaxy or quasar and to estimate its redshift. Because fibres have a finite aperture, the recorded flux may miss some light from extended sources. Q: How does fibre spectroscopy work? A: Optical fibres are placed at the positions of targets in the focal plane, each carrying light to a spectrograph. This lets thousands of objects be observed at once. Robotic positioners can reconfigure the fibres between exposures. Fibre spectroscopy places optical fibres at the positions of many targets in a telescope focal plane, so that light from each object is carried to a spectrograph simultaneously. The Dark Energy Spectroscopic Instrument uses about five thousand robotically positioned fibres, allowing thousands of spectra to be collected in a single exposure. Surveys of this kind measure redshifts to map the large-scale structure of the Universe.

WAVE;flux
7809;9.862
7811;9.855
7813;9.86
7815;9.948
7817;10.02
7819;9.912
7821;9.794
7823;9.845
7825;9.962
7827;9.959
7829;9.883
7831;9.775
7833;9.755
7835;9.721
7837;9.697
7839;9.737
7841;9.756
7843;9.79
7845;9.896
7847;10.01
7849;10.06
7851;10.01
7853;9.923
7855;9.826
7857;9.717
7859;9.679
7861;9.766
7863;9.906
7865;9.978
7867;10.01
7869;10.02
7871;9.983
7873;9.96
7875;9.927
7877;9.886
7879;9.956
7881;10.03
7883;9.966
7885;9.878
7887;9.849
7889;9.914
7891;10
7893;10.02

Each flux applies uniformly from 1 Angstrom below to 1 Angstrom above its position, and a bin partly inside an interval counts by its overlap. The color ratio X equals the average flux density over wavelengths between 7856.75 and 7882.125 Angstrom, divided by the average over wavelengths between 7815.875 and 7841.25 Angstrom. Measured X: 1.0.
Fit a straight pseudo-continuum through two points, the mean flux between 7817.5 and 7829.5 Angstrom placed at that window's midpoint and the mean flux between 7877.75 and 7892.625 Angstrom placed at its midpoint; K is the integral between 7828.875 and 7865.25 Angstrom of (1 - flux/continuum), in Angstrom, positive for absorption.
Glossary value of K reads 0.3 Angstrom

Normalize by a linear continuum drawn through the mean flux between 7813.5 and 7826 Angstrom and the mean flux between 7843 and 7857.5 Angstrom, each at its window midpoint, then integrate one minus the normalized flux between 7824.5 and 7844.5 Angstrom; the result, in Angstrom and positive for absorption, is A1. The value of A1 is 0.2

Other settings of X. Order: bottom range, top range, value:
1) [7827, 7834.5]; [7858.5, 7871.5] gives 1.01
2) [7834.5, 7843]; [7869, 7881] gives 1.02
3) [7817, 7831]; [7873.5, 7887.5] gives 1.00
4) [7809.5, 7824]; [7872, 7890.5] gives 1.00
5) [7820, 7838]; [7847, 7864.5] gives 1.01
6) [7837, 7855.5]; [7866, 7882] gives 1.01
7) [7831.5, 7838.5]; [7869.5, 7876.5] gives 1.02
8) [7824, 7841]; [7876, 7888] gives 1.01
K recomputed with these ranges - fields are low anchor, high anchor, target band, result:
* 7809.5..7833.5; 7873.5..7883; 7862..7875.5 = 0.0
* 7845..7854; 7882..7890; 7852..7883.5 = 0.1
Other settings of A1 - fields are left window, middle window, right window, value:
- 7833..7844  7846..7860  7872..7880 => -0.1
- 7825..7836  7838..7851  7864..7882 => 0.0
